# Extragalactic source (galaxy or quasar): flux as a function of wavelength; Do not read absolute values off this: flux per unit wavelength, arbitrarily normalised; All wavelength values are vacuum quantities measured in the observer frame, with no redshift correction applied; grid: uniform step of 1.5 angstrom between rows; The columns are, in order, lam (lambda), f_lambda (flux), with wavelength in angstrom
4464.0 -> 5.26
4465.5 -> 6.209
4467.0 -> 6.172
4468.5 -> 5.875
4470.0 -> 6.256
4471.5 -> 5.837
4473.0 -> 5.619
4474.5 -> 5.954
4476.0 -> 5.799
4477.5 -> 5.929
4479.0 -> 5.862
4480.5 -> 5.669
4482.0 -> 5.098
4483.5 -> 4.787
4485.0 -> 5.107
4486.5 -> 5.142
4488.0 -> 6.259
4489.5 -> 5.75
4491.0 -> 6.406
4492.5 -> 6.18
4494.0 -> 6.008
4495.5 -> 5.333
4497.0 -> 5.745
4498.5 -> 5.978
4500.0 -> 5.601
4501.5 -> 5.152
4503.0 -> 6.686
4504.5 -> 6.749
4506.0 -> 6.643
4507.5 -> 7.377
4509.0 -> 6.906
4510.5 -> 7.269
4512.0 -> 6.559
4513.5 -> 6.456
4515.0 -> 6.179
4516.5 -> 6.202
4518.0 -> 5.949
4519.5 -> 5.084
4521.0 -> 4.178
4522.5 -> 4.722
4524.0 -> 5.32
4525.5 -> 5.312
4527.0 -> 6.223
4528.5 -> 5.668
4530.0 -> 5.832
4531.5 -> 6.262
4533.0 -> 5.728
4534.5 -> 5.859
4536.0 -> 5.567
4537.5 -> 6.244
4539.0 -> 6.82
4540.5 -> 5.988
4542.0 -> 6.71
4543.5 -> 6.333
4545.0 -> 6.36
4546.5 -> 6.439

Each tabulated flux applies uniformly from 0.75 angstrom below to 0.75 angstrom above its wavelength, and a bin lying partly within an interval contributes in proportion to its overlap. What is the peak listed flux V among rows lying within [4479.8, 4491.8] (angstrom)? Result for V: 6.406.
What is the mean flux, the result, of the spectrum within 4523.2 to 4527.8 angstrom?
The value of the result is 5.61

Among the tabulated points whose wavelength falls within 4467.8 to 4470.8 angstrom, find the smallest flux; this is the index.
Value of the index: 5.875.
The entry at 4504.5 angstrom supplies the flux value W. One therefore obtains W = 6.749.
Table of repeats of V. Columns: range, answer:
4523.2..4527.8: 6.223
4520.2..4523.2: 4.722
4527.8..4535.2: 6.262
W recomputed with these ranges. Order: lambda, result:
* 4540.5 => 5.988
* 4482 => 5.098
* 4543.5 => 6.333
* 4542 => 6.71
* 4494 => 6.008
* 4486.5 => 5.142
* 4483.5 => 4.787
